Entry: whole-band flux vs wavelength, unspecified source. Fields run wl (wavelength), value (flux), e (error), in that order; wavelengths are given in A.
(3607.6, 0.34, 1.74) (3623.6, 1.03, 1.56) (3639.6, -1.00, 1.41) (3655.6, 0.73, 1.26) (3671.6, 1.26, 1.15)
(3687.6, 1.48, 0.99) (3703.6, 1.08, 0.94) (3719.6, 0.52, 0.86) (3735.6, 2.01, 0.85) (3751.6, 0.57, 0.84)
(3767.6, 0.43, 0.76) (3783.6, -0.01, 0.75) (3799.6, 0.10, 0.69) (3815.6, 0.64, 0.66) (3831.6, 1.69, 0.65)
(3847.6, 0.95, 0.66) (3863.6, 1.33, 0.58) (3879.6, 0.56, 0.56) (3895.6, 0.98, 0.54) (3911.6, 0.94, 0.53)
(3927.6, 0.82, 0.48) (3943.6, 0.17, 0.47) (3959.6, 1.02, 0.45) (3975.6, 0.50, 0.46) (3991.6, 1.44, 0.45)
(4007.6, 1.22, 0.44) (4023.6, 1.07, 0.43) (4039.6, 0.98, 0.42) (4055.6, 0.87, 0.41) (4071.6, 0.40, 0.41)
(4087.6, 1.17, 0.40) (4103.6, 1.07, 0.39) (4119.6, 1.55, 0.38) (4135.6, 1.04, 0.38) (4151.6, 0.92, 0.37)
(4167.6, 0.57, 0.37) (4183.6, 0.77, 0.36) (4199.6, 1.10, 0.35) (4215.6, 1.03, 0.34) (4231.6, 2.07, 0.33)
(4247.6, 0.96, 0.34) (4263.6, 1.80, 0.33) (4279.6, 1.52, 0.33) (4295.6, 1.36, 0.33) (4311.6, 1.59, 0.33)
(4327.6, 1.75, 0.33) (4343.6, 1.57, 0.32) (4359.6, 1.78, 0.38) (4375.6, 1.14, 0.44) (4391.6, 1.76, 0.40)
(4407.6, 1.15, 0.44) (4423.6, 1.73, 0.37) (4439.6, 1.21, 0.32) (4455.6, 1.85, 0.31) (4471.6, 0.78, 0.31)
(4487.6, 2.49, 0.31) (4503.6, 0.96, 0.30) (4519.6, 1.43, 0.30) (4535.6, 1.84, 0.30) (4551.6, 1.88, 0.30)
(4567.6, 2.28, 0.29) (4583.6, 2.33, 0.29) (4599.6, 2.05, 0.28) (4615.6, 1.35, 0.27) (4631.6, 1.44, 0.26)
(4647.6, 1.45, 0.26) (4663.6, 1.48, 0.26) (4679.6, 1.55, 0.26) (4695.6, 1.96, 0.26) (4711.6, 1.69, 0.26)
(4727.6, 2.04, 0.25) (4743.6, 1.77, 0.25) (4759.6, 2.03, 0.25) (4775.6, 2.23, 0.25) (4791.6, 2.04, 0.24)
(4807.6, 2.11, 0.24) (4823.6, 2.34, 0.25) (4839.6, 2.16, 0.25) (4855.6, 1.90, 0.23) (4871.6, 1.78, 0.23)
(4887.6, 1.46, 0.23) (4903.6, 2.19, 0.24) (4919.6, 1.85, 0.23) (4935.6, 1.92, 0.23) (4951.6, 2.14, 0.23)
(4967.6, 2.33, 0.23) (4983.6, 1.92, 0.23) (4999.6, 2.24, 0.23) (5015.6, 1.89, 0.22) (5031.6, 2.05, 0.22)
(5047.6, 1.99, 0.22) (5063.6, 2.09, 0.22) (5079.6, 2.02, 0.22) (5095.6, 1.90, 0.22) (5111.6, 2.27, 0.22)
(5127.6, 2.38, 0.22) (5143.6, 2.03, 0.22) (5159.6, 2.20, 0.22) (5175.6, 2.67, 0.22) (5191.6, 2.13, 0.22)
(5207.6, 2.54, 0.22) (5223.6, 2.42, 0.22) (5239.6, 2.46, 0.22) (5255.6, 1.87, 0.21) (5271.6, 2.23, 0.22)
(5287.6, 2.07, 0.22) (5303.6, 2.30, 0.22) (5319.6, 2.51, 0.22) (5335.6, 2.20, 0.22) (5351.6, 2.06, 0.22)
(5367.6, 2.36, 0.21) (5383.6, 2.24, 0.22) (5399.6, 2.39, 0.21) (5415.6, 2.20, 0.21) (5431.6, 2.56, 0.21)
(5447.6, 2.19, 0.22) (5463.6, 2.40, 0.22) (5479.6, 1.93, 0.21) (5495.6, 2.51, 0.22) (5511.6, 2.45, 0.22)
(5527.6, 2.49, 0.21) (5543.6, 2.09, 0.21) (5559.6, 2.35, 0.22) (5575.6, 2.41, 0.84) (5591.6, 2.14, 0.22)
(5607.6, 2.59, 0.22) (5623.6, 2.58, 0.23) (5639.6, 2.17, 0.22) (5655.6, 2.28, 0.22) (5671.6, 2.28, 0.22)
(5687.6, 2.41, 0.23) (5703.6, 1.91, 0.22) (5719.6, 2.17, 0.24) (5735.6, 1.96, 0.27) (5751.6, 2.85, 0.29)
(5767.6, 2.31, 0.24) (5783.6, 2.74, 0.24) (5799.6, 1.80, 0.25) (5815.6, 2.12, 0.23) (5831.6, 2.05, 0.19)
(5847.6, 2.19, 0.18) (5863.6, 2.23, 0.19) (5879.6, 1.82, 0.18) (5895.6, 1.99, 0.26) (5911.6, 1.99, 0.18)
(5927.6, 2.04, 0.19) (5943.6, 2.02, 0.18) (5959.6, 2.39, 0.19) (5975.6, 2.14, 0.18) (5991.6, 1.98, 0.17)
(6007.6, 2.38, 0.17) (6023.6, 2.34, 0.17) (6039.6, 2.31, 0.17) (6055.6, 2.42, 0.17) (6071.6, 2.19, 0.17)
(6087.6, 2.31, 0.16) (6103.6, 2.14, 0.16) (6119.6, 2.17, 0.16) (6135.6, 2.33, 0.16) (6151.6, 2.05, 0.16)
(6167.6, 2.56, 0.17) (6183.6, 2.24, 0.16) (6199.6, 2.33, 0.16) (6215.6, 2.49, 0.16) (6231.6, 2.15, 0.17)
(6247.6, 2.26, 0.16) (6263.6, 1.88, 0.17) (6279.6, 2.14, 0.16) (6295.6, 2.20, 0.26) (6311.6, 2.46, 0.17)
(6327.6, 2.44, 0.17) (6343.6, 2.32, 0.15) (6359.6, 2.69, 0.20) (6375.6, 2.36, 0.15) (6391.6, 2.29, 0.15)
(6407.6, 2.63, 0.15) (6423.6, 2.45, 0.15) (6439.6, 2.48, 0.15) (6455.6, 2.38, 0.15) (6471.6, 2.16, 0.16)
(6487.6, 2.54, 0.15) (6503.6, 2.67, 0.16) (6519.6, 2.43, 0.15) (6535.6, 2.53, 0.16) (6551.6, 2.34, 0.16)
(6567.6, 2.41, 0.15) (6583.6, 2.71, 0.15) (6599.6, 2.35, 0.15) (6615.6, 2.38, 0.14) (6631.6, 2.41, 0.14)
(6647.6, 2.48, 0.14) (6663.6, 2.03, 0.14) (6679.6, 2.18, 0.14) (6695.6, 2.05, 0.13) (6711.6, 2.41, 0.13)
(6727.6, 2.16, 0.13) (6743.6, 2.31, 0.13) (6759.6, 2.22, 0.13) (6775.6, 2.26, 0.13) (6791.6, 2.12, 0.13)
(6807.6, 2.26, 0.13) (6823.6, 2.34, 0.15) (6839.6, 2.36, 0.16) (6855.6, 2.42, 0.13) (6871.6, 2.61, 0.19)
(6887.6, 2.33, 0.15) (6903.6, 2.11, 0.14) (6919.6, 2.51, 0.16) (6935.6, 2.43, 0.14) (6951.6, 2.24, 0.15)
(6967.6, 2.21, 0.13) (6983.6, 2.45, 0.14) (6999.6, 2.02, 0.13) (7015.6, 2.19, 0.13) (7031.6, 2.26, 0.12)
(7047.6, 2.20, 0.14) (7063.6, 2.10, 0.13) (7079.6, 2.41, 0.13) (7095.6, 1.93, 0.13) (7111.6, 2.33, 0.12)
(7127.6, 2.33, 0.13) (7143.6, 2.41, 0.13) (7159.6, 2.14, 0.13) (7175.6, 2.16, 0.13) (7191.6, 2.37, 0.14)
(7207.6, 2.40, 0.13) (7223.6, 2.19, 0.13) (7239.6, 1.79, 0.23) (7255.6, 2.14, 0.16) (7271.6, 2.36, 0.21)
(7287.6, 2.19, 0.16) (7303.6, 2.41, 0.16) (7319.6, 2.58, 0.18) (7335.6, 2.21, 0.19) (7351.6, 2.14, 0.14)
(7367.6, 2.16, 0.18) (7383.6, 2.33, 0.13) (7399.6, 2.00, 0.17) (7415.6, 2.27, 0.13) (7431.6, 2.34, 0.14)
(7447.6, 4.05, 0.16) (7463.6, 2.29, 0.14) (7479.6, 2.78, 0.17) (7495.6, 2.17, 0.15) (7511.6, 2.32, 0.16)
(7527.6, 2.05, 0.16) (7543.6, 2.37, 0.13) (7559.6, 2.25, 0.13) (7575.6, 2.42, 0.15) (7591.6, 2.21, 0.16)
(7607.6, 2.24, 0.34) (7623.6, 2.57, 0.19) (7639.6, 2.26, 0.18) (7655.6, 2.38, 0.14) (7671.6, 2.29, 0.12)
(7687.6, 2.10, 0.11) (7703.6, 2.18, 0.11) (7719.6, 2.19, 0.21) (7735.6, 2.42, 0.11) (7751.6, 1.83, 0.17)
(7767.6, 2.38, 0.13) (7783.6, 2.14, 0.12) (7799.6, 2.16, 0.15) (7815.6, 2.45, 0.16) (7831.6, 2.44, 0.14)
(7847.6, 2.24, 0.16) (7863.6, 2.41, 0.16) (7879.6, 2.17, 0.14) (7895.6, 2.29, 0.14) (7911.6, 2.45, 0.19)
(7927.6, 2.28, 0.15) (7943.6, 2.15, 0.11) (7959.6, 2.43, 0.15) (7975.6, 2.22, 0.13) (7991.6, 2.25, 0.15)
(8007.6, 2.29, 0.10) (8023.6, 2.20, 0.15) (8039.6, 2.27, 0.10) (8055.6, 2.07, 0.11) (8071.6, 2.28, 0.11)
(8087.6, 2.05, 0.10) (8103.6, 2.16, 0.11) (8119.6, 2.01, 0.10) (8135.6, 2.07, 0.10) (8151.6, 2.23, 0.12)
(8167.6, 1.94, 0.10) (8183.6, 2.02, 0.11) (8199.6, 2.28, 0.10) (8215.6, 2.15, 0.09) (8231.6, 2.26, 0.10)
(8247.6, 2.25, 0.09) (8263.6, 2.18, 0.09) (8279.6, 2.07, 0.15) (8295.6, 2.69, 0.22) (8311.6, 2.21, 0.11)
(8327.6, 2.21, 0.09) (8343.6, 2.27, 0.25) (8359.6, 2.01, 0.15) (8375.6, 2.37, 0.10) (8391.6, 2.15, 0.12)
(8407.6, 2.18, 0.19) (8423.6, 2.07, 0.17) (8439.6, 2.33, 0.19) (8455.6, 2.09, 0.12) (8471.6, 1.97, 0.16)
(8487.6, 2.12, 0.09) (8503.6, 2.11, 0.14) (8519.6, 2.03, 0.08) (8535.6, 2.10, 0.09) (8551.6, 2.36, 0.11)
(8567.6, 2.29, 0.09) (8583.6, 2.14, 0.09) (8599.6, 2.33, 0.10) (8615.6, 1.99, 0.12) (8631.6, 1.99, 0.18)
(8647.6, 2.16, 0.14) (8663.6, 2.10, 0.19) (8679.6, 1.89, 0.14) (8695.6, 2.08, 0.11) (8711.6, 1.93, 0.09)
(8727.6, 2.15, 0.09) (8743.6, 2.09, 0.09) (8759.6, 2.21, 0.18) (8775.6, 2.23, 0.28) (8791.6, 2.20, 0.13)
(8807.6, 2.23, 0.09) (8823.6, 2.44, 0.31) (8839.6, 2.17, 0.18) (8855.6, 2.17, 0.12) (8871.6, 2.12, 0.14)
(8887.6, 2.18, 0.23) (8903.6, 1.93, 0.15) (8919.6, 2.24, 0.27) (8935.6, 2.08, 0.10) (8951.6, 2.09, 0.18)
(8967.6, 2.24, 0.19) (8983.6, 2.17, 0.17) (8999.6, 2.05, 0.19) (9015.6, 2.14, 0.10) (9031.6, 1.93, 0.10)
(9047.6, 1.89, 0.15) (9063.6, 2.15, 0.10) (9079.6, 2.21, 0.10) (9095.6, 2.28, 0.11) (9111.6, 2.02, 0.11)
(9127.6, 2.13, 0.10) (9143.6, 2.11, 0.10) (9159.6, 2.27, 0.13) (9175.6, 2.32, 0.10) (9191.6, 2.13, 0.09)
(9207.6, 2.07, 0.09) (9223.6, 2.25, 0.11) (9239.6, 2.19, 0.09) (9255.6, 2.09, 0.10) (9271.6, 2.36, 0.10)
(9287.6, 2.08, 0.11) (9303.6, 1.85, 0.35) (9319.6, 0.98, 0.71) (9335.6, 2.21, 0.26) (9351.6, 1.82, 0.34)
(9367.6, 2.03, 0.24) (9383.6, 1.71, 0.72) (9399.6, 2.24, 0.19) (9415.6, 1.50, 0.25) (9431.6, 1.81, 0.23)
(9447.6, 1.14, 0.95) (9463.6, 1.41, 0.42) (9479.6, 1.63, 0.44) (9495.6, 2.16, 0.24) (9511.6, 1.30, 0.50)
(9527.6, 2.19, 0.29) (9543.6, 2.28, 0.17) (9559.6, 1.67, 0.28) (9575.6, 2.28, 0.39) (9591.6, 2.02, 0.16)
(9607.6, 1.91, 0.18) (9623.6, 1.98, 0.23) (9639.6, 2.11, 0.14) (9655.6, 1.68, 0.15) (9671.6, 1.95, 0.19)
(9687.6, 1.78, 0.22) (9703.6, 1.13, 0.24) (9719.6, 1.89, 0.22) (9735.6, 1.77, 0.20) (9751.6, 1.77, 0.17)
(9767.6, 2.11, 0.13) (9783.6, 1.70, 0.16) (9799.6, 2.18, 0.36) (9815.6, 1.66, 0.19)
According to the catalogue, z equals 0.135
